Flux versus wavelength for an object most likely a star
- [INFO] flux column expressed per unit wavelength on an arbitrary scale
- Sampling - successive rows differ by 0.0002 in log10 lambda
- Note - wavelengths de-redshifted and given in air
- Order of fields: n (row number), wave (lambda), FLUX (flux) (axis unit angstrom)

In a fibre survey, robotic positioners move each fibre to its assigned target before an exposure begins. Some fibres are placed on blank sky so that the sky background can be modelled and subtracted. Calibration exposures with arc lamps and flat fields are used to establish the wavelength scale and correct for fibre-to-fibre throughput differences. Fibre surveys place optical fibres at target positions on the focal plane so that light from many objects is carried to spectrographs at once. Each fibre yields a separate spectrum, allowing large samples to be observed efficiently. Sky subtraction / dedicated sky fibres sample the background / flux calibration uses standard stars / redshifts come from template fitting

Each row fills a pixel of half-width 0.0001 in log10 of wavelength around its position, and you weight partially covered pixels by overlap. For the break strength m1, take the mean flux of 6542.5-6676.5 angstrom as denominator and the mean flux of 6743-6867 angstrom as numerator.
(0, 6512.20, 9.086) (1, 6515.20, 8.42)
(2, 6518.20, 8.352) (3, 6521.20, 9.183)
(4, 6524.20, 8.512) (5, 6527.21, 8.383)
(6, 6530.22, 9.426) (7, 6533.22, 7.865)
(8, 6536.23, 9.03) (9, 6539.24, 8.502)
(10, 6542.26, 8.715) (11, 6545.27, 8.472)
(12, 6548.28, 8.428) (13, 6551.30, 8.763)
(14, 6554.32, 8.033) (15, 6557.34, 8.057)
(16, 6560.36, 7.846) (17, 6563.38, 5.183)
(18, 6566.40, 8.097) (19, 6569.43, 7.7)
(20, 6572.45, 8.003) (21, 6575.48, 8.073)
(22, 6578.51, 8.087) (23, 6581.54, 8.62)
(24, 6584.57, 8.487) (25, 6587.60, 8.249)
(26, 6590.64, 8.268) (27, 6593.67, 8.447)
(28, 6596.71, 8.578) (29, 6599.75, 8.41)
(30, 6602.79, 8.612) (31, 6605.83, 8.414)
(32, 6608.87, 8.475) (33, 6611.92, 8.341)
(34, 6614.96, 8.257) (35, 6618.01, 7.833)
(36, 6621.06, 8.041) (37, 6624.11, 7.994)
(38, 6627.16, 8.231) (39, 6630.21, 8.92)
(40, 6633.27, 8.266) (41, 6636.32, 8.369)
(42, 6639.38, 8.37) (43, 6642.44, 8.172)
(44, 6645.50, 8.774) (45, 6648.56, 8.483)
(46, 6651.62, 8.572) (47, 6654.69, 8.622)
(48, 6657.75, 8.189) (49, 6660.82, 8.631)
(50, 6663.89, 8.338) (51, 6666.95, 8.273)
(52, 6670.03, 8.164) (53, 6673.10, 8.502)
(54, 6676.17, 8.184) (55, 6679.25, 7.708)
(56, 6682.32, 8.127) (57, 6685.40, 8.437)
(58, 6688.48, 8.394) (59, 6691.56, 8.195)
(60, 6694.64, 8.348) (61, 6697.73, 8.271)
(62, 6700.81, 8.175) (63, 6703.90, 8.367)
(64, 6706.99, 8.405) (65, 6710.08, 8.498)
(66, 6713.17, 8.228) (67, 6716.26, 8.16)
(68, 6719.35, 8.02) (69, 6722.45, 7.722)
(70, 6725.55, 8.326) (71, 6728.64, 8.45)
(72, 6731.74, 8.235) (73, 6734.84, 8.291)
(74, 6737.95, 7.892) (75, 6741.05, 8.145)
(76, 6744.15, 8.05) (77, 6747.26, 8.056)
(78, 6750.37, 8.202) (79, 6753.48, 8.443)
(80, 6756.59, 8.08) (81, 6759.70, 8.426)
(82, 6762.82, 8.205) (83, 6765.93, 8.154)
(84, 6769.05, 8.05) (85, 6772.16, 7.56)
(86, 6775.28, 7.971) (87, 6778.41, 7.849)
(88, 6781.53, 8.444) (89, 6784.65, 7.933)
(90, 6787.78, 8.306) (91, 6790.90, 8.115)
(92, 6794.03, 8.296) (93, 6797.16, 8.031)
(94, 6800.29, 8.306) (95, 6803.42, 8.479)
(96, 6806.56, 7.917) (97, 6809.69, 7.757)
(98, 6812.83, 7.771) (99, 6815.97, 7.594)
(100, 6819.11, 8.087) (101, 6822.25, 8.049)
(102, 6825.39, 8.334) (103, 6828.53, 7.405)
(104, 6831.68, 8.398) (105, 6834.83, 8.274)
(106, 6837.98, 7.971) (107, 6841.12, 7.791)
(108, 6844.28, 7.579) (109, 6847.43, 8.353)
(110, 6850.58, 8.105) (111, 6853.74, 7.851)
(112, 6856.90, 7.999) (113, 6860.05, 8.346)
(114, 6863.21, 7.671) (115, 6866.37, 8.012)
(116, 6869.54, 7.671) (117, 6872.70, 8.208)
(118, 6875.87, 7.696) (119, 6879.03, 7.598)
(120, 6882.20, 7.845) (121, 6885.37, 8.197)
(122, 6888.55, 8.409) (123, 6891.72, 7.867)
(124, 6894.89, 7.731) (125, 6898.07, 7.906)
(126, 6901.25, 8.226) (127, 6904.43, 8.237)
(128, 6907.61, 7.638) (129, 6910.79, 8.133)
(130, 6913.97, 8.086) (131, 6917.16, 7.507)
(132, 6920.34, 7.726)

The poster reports 0.98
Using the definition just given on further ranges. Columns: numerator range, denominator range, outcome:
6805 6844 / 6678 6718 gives 0.96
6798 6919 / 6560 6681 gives 0.97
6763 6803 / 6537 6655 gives 0.98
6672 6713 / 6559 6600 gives 1.04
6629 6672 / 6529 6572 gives 1.04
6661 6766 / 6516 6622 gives 0.99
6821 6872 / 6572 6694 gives 0.96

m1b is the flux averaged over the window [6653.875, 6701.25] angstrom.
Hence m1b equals 8.28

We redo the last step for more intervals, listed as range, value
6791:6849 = 8.02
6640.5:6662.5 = 8.49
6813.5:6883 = 7.95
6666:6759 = 8.21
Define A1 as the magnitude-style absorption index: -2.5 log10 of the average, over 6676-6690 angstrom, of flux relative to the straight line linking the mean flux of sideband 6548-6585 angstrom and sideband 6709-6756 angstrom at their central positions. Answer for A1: -0.01 mag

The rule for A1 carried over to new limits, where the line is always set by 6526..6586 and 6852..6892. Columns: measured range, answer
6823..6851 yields -0.01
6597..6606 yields -0.05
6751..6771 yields -0.02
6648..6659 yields -0.05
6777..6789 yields -0.02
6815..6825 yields 0.00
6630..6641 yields -0.04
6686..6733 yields -0.02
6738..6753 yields -0.01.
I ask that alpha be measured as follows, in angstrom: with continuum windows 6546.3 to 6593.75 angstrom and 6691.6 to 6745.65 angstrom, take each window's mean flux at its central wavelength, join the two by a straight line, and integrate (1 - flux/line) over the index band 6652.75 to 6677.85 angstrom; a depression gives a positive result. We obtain -0.7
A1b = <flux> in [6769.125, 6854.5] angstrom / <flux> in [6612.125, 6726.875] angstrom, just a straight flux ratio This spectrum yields 1.0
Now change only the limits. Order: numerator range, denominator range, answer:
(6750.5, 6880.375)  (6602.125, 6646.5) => 0.96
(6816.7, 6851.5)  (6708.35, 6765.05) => 0.98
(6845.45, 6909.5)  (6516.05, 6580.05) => 0.97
